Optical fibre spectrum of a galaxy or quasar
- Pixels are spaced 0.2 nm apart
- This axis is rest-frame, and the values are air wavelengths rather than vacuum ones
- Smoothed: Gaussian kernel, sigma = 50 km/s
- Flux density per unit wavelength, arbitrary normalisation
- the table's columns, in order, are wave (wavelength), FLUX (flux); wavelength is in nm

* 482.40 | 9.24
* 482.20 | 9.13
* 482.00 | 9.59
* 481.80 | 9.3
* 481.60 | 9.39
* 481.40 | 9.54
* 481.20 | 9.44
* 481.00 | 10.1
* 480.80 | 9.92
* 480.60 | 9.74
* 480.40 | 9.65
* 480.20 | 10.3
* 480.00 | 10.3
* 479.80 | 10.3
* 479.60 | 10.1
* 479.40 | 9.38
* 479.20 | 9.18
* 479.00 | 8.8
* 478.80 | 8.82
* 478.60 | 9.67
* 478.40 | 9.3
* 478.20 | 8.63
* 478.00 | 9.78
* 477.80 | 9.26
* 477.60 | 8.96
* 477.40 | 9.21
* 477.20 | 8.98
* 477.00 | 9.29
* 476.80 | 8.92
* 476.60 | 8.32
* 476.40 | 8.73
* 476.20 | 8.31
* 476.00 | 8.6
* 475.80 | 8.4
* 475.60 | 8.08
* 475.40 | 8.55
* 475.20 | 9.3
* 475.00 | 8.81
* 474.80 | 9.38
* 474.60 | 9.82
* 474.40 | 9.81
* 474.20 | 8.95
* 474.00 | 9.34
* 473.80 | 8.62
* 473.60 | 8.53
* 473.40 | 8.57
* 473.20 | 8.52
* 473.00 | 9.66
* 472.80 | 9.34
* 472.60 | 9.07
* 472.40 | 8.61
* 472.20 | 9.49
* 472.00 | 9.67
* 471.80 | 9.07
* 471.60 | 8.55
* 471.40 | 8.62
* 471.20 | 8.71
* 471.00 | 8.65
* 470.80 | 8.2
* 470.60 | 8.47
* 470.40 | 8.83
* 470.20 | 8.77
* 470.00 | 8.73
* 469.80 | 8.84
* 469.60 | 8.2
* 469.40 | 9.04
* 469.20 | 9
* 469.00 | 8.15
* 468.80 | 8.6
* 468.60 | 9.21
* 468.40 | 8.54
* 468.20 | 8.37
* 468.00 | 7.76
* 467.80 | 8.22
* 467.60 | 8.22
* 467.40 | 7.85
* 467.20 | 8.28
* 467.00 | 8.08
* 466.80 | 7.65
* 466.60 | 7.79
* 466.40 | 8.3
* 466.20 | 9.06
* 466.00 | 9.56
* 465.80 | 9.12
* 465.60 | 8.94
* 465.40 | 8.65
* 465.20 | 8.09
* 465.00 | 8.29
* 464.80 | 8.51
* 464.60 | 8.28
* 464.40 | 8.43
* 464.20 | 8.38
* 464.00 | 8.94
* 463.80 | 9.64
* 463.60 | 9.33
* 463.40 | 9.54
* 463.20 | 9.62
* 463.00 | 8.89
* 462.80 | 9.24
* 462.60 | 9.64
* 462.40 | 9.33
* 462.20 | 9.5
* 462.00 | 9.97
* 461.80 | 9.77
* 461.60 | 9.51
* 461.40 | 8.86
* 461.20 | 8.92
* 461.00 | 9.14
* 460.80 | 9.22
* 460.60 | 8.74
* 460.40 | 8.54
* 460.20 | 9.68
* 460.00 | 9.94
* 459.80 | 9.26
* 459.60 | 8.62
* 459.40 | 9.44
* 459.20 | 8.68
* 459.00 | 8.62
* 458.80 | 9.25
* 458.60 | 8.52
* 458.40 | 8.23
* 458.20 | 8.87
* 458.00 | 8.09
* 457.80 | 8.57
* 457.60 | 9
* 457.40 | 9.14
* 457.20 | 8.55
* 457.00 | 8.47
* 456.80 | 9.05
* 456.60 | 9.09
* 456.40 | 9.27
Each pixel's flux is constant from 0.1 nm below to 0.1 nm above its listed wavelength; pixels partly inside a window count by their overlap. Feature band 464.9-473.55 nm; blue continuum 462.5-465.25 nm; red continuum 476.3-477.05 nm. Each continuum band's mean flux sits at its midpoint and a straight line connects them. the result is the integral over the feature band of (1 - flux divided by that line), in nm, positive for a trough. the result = 0.23 nm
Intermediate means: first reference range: 8.93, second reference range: 8.78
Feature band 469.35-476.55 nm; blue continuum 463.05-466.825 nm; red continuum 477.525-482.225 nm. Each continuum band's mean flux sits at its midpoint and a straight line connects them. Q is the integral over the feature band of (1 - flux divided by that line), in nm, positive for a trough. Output 0.26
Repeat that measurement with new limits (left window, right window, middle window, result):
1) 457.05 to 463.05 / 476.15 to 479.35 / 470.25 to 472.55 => 0.06 nm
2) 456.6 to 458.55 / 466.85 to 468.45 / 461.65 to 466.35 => -0.41 nm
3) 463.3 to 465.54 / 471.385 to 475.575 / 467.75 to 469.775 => 0.08 nm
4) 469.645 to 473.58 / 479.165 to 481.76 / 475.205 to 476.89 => 0.14 nm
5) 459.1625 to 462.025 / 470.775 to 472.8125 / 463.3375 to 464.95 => 0.05 nm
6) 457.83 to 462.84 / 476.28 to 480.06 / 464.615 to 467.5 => 0.22 nm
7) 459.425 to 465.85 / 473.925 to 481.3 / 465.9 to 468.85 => 0.25 nm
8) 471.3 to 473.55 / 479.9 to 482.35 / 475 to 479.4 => 0.22 nm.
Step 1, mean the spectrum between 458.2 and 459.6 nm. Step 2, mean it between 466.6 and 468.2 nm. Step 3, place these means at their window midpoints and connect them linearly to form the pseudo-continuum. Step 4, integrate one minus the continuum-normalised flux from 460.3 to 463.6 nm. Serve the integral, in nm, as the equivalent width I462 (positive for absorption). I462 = -0.300 nm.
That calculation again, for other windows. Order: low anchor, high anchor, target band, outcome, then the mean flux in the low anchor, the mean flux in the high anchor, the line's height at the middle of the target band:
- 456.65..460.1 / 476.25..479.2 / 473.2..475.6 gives 0.00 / 8.84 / 9.04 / 9.01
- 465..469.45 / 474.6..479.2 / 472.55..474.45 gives -0.05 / 8.47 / 8.94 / 8.77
